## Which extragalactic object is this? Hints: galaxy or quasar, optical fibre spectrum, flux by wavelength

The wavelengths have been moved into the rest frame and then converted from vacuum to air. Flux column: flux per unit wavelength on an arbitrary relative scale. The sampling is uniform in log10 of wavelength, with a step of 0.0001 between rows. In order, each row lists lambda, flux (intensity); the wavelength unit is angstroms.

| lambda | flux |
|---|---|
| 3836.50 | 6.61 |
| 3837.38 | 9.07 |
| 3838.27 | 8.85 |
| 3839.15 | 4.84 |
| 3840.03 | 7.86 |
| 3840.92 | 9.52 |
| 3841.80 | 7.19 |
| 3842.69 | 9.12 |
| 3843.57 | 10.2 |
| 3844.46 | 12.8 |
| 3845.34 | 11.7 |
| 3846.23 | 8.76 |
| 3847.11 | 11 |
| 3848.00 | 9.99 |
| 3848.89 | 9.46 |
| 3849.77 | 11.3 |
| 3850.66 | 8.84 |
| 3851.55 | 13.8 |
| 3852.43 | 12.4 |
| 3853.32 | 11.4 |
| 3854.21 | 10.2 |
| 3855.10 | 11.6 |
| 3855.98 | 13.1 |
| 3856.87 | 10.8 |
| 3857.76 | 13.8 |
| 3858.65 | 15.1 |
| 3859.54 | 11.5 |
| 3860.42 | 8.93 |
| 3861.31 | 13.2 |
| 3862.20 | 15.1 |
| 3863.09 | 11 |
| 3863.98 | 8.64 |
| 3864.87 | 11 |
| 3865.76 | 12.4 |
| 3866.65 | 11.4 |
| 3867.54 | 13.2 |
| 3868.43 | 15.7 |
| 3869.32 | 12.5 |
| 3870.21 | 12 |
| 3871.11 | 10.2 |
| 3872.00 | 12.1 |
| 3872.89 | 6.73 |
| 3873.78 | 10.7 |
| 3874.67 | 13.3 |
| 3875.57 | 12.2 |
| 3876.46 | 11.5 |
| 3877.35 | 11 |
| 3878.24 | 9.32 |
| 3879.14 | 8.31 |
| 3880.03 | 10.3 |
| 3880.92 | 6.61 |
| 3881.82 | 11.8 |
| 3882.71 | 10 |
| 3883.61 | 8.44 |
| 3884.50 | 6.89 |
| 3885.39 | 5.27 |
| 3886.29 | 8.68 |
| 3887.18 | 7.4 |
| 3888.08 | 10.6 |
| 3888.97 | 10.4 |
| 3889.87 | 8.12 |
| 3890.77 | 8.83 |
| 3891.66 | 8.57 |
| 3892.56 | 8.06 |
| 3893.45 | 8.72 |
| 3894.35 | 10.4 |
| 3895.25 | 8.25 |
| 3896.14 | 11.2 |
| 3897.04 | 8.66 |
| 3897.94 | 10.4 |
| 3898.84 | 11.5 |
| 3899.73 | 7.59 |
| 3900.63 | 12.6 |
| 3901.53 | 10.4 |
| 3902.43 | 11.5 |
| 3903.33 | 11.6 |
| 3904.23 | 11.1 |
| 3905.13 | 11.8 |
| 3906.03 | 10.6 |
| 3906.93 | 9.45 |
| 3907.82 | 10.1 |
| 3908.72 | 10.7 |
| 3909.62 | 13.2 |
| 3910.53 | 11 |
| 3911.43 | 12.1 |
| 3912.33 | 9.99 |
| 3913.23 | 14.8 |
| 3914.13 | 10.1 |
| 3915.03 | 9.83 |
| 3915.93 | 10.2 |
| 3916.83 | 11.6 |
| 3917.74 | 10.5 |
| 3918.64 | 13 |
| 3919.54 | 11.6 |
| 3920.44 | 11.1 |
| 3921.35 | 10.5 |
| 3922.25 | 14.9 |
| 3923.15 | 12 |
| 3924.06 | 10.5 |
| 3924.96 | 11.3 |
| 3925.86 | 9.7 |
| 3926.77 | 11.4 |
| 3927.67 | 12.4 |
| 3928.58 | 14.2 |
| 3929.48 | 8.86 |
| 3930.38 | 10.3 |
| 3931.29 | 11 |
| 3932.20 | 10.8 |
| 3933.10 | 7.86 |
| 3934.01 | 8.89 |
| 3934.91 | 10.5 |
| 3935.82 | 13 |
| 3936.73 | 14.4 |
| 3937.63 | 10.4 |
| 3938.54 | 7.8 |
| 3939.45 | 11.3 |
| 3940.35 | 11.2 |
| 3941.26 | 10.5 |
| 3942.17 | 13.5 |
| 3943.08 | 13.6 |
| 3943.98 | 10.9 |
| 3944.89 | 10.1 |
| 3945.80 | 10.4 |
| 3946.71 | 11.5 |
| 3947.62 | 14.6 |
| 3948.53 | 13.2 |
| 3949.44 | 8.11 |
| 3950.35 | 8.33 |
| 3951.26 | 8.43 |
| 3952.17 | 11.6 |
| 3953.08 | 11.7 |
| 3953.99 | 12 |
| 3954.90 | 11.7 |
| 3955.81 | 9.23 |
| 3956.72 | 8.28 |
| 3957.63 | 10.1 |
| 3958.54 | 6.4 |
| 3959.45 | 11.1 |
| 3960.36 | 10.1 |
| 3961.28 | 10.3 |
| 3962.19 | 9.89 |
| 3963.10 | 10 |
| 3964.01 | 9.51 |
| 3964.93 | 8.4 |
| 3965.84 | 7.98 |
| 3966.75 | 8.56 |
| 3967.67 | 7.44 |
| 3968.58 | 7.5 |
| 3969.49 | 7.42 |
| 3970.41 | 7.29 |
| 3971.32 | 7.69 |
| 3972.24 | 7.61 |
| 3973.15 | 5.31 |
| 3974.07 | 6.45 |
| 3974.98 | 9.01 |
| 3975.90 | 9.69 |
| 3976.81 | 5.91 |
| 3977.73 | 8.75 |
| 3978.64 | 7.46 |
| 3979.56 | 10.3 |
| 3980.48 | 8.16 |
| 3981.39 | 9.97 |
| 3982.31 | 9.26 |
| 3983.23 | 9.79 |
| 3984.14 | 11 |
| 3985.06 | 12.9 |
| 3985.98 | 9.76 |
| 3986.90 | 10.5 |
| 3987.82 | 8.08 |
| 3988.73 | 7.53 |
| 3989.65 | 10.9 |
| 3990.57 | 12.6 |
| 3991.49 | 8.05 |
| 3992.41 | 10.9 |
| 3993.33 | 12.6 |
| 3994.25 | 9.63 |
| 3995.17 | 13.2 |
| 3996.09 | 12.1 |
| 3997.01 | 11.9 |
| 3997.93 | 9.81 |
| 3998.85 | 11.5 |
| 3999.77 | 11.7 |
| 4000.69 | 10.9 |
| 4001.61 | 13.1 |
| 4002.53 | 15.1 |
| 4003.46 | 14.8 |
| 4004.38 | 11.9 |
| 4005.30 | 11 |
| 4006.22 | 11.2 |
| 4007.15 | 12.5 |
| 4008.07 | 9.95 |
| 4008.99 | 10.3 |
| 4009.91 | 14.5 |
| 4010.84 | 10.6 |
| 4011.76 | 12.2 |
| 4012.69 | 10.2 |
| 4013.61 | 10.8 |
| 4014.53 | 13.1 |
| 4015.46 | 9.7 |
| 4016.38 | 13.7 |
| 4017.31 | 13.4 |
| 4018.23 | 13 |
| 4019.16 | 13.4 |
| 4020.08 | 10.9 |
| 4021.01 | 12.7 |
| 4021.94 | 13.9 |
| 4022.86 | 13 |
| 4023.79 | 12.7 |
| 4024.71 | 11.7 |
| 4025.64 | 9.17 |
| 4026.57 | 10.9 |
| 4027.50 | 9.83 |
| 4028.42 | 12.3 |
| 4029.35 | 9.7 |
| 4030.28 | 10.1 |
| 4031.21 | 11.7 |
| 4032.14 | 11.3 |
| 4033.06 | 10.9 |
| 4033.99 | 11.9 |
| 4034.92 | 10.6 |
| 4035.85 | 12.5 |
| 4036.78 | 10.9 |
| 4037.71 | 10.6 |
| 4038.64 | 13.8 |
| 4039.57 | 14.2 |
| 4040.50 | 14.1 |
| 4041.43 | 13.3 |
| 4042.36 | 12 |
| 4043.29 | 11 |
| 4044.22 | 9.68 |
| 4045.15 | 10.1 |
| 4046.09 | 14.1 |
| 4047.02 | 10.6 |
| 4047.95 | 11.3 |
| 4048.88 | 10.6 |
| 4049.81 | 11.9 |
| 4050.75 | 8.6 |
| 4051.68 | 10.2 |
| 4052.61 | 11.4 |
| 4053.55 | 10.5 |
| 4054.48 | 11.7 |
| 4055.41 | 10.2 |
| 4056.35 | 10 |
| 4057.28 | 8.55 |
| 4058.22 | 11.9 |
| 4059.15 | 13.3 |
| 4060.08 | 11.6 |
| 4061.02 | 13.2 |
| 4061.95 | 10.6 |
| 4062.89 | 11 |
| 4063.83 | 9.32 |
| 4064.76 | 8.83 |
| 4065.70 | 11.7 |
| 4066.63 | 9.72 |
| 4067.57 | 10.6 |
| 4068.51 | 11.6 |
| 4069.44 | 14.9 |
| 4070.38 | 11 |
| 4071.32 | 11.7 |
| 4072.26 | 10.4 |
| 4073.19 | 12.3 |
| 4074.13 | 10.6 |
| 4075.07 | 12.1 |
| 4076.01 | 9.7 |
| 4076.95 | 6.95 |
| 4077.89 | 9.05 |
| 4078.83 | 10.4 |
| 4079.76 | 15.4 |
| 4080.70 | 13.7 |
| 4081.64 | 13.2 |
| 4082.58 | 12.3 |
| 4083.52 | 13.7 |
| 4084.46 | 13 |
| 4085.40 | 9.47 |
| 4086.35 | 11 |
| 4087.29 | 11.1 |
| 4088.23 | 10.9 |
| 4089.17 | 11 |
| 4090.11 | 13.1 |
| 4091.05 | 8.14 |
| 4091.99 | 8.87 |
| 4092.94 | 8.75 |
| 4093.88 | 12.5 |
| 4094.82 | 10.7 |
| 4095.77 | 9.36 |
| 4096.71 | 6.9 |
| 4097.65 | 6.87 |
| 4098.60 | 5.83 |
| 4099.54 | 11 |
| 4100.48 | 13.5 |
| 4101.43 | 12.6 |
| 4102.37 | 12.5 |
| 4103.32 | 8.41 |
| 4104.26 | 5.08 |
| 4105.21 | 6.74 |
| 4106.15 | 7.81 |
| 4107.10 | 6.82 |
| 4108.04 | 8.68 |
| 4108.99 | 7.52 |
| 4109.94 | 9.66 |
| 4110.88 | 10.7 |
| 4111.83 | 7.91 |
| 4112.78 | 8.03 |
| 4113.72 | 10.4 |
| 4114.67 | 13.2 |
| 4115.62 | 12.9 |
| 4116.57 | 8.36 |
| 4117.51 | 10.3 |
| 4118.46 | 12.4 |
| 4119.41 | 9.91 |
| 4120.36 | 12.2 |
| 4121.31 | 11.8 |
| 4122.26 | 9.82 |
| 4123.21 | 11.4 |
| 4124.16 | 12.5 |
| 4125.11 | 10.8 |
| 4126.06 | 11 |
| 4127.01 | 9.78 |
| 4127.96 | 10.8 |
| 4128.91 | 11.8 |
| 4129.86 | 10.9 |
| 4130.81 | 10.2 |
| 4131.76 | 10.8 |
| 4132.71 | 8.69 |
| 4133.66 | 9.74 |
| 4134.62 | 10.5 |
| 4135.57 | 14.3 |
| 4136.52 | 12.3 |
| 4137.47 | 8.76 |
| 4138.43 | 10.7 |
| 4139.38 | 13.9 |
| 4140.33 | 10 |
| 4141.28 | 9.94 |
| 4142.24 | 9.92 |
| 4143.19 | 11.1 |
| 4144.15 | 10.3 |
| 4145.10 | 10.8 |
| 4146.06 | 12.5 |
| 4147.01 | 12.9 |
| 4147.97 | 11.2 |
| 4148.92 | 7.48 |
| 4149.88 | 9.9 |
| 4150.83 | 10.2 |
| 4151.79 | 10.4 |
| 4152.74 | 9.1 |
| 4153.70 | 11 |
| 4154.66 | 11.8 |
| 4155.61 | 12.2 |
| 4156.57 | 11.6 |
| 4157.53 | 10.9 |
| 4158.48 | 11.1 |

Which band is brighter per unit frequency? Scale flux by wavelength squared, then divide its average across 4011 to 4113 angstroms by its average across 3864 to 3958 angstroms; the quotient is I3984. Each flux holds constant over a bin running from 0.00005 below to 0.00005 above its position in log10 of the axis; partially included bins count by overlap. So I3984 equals 1.1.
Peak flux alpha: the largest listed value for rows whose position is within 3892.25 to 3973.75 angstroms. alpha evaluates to 14.9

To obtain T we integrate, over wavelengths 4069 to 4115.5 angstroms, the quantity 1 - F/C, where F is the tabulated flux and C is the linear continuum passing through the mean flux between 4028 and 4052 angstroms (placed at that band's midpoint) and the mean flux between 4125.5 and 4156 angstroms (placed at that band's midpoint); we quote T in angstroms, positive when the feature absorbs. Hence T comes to 3.29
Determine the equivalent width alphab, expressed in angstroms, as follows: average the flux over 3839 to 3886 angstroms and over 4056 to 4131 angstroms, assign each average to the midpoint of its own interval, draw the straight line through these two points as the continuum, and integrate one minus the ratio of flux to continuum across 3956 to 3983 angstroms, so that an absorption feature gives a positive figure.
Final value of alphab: 5.4 angstroms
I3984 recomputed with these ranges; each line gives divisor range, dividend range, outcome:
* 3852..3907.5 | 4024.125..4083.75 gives 1.17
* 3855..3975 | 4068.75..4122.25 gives 1.09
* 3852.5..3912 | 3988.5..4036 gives 1.17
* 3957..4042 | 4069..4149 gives 1.05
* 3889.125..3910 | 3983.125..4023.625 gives 1.21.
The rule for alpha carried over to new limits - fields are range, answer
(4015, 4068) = 14.2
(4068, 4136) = 15.4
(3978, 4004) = 15.1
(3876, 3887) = 11.8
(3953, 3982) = 12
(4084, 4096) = 13.1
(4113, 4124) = 13.2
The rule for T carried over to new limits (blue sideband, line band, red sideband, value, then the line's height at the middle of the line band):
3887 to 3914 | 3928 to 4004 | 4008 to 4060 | 5.2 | 10.9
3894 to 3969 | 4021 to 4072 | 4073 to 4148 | -3.8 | 10.6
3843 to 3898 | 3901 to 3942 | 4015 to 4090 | -1.2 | 10.8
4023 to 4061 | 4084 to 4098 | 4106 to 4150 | 0.9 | 10.9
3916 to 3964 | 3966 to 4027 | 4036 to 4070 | 2.9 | 11.1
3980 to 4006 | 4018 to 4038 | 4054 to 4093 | -0.8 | 11.1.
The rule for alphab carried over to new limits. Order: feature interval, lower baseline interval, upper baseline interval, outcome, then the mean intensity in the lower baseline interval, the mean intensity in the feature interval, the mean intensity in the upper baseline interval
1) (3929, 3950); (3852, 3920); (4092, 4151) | -0.7 angstroms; 10.7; 11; 10.2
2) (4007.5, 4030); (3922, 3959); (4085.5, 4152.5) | -2.4 angstroms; 10.9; 11.7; 10.3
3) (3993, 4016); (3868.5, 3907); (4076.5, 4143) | -3.5 angstroms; 9.96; 11.8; 10.4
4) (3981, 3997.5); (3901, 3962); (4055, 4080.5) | 0.6 angstroms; 11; 10.6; 11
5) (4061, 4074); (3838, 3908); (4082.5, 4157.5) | -0.9 angstroms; 10.4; 11.1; 10.4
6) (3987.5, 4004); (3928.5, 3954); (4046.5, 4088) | -0.5 angstroms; 10.9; 11.4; 11.2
